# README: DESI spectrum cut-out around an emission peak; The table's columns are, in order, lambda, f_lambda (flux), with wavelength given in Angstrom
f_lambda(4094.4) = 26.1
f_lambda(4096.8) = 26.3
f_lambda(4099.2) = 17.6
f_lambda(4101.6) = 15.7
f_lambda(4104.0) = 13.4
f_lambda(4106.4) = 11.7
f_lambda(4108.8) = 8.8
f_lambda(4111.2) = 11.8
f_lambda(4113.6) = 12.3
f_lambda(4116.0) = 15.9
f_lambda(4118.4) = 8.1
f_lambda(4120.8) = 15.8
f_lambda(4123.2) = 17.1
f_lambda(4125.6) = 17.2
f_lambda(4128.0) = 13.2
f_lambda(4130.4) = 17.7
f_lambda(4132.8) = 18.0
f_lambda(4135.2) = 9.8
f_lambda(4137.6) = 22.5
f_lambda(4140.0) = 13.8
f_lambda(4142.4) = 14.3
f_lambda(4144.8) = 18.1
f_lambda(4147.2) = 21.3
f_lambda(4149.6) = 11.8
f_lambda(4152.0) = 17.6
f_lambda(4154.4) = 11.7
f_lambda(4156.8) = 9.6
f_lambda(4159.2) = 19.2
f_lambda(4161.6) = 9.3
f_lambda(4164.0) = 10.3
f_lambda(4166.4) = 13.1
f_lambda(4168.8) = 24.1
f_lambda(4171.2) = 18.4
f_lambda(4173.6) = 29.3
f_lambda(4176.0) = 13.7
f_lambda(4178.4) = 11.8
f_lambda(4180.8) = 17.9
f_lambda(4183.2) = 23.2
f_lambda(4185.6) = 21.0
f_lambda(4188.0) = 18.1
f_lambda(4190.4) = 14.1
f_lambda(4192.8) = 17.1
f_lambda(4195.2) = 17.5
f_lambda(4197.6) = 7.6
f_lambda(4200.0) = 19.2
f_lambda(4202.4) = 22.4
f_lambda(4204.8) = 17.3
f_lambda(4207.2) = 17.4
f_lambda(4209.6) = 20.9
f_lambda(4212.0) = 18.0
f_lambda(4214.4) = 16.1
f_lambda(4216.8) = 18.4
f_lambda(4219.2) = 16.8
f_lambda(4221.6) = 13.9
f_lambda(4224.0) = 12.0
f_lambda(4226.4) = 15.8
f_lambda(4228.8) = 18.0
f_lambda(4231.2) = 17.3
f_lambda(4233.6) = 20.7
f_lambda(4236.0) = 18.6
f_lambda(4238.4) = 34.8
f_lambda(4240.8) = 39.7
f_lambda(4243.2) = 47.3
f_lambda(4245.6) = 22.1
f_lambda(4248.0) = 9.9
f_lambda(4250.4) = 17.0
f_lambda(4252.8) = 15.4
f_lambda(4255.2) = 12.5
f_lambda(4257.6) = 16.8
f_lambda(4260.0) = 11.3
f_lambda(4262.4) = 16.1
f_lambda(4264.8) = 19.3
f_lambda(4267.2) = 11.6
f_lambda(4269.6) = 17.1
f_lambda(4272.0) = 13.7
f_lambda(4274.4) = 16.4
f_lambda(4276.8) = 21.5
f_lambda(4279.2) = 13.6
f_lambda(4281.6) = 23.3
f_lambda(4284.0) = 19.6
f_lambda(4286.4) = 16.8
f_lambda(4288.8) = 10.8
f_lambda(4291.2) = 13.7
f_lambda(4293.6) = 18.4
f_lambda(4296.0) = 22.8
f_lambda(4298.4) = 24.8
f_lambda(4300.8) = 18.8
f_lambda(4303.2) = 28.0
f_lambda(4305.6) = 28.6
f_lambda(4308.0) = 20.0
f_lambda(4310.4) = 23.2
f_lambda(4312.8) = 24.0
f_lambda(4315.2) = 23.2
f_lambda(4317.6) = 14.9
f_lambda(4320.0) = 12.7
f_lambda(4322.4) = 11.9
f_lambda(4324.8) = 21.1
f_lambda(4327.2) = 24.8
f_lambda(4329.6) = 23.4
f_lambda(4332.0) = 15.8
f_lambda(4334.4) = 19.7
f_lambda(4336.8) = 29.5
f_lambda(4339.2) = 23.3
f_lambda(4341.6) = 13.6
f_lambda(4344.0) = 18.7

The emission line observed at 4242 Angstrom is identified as [O II]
